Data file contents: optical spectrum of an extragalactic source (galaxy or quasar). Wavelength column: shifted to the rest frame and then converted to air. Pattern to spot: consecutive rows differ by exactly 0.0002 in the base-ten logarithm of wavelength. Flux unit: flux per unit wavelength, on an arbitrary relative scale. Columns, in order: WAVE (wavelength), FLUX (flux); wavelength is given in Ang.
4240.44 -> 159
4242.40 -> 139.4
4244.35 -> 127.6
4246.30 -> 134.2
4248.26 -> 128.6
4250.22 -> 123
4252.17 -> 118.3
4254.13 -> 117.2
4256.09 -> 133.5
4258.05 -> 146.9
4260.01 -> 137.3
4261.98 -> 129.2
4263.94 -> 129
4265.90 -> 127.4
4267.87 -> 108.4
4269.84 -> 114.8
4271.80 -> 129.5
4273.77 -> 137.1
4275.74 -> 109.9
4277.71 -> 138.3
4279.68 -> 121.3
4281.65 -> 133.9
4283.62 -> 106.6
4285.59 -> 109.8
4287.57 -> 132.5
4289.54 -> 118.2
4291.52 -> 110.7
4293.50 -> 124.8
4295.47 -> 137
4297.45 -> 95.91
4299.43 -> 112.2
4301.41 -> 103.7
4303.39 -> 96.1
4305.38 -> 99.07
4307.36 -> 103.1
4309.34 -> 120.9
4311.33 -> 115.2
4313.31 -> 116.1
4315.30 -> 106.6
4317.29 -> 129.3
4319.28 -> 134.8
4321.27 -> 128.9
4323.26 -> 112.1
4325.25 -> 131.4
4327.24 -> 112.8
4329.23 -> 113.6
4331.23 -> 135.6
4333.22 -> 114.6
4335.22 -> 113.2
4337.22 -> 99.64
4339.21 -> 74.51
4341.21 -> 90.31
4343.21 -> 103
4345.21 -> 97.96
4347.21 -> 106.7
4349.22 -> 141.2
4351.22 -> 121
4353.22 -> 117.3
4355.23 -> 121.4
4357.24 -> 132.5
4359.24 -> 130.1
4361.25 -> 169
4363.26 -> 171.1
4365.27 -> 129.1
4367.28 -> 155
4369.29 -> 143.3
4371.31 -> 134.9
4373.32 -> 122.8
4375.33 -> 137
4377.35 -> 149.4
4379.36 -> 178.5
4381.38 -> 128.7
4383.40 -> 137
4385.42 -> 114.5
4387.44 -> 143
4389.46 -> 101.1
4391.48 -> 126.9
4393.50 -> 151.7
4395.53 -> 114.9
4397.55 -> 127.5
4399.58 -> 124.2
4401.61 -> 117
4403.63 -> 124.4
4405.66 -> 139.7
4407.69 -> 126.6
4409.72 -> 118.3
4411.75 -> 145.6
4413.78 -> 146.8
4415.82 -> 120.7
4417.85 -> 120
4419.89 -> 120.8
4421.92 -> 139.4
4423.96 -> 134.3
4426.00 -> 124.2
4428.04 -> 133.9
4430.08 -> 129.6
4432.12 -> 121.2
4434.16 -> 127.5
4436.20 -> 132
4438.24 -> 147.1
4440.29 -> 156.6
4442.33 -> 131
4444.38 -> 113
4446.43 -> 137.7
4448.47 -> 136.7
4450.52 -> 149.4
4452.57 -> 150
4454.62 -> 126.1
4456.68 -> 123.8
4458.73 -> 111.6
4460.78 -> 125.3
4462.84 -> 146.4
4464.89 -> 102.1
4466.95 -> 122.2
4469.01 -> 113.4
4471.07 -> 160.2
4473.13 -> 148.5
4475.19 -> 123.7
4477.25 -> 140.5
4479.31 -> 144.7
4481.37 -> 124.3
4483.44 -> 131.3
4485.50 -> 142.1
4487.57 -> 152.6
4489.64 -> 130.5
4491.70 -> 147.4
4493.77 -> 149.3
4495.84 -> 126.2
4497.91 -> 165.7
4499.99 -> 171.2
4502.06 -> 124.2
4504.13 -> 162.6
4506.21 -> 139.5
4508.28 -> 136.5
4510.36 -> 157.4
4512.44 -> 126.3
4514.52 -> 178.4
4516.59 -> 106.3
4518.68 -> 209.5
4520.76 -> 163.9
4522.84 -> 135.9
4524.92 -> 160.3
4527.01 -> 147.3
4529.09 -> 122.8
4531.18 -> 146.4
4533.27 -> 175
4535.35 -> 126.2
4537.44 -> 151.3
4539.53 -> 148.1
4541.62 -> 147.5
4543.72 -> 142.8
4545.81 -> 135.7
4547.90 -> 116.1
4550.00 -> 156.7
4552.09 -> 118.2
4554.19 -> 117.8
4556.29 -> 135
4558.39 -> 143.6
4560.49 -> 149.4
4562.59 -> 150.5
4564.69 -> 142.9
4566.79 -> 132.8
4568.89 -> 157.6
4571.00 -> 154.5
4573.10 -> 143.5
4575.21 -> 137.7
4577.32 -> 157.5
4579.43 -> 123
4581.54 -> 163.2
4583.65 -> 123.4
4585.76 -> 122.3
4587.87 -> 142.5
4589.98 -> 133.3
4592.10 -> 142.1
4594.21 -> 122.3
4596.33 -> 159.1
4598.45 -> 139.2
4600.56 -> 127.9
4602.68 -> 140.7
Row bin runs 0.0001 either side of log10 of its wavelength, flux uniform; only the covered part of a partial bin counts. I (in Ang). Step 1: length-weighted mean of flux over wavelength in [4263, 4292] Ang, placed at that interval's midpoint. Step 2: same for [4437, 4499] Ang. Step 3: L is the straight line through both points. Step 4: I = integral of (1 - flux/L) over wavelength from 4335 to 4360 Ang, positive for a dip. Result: 3.14 Ang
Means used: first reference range 122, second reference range 136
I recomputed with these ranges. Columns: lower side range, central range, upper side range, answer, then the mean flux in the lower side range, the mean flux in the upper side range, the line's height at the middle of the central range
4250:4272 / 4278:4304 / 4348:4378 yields 2.6 Ang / 126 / 138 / 130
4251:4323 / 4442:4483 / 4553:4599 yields 0.3 Ang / 120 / 141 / 133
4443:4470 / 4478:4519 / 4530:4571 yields -3.4 Ang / 128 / 142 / 134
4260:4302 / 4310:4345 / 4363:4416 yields 3.7 Ang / 121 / 134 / 127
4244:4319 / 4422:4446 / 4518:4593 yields 0.2 Ang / 121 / 143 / 133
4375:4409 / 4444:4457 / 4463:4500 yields 0.0 Ang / 132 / 138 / 136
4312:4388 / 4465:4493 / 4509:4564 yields 0.6 Ang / 126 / 145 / 139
